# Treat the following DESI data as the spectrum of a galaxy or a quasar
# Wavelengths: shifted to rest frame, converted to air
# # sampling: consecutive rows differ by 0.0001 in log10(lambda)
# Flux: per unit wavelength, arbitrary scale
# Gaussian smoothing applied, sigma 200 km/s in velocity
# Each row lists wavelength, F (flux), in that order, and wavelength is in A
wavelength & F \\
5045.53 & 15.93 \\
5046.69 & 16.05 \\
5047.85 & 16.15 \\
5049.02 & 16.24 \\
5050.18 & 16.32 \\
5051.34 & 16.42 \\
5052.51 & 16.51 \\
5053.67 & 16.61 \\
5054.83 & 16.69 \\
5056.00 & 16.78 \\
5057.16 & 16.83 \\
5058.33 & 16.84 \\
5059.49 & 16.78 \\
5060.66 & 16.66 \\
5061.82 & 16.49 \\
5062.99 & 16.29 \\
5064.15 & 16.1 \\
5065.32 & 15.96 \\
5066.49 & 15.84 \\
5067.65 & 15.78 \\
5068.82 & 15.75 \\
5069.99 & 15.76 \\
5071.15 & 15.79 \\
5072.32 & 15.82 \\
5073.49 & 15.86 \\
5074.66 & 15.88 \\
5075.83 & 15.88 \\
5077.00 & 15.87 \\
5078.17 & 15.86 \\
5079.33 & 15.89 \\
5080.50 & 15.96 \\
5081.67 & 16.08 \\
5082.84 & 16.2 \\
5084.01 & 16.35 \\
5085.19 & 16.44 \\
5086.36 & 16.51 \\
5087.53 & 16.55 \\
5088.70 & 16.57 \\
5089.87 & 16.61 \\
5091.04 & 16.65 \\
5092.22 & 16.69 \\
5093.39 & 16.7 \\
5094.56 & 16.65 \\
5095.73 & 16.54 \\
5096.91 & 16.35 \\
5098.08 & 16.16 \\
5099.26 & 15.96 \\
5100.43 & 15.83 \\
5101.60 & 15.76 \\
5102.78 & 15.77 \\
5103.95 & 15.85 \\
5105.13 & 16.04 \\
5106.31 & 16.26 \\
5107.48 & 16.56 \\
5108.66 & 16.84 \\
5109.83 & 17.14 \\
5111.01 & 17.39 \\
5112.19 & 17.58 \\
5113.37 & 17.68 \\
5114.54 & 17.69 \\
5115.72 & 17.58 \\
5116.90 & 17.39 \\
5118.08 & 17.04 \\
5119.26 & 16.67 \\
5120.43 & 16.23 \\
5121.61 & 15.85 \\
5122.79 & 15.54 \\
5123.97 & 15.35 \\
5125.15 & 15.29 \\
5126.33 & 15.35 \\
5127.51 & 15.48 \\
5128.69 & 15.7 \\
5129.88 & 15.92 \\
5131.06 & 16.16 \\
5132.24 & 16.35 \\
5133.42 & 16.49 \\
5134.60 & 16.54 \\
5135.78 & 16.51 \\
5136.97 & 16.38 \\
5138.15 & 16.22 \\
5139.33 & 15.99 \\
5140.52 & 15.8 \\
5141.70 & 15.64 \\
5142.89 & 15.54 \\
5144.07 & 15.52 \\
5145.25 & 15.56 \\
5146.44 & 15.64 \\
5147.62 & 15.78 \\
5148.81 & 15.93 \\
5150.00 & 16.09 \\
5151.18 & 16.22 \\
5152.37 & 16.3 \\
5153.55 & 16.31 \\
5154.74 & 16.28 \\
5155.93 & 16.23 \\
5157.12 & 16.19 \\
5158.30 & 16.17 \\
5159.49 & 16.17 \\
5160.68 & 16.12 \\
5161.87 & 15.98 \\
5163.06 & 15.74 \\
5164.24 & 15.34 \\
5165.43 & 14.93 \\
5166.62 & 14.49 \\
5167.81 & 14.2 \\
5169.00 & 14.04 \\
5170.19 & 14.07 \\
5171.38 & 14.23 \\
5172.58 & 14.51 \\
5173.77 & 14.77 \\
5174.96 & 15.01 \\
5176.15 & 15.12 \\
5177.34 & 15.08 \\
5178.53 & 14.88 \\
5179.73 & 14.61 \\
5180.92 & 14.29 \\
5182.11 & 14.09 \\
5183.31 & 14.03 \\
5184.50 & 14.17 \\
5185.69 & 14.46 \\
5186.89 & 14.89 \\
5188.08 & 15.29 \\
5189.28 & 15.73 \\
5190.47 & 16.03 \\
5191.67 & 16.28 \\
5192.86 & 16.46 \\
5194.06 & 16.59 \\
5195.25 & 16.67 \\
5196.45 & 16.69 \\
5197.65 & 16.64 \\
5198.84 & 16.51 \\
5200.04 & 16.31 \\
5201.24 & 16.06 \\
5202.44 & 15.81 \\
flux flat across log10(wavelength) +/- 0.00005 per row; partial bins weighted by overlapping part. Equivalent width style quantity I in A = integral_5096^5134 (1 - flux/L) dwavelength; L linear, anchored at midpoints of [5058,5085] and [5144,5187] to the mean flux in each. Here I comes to -1.6 A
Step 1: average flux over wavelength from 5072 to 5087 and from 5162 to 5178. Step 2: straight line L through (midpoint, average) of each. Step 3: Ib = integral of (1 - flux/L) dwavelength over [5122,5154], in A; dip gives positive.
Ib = -1.4 A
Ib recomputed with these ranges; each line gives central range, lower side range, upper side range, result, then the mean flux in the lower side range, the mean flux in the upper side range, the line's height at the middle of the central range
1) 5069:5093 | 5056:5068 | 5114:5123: 0.5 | 16.4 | 16.8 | 16.5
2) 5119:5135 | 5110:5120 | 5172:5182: 0.9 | 17.3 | 14.8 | 16.8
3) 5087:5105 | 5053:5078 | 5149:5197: -0.4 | 16.2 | 15.4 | 16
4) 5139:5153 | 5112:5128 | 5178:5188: -0.2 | 16.5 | 14.5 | 15.6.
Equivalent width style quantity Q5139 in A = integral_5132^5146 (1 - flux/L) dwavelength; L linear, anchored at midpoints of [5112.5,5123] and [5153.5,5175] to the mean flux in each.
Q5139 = 0.1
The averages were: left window 16.9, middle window 16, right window 15.3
